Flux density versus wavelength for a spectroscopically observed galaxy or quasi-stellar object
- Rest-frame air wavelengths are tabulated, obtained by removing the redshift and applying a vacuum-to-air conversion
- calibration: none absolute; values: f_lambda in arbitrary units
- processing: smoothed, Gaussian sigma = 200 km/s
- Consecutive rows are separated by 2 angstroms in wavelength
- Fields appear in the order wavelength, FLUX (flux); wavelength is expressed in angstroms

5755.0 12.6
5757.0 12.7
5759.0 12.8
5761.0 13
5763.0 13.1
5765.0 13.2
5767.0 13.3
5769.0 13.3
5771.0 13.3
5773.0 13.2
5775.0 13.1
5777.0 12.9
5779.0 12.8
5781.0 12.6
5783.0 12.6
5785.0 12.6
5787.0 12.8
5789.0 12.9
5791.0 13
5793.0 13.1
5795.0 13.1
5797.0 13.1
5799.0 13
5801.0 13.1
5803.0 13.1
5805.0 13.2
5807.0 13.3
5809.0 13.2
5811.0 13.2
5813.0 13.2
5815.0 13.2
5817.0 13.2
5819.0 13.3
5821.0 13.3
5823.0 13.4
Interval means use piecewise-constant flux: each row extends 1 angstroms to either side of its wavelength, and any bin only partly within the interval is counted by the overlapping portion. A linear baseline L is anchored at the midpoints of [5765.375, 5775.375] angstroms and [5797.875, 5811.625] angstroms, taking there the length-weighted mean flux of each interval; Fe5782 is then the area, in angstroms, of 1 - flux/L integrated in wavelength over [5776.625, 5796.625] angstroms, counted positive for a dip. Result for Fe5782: 0.5 angstroms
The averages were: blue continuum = 13.2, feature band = 12.8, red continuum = 13.2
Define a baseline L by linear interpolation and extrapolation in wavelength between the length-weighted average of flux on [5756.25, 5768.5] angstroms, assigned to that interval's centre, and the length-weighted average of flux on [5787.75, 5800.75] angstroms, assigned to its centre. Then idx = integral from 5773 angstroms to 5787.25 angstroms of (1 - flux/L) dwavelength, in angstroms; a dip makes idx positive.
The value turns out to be 0.26 angstroms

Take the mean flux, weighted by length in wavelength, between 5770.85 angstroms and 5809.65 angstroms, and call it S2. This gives 13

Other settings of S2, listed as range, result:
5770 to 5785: 12.9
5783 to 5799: 12.9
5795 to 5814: 13.2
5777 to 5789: 12.7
